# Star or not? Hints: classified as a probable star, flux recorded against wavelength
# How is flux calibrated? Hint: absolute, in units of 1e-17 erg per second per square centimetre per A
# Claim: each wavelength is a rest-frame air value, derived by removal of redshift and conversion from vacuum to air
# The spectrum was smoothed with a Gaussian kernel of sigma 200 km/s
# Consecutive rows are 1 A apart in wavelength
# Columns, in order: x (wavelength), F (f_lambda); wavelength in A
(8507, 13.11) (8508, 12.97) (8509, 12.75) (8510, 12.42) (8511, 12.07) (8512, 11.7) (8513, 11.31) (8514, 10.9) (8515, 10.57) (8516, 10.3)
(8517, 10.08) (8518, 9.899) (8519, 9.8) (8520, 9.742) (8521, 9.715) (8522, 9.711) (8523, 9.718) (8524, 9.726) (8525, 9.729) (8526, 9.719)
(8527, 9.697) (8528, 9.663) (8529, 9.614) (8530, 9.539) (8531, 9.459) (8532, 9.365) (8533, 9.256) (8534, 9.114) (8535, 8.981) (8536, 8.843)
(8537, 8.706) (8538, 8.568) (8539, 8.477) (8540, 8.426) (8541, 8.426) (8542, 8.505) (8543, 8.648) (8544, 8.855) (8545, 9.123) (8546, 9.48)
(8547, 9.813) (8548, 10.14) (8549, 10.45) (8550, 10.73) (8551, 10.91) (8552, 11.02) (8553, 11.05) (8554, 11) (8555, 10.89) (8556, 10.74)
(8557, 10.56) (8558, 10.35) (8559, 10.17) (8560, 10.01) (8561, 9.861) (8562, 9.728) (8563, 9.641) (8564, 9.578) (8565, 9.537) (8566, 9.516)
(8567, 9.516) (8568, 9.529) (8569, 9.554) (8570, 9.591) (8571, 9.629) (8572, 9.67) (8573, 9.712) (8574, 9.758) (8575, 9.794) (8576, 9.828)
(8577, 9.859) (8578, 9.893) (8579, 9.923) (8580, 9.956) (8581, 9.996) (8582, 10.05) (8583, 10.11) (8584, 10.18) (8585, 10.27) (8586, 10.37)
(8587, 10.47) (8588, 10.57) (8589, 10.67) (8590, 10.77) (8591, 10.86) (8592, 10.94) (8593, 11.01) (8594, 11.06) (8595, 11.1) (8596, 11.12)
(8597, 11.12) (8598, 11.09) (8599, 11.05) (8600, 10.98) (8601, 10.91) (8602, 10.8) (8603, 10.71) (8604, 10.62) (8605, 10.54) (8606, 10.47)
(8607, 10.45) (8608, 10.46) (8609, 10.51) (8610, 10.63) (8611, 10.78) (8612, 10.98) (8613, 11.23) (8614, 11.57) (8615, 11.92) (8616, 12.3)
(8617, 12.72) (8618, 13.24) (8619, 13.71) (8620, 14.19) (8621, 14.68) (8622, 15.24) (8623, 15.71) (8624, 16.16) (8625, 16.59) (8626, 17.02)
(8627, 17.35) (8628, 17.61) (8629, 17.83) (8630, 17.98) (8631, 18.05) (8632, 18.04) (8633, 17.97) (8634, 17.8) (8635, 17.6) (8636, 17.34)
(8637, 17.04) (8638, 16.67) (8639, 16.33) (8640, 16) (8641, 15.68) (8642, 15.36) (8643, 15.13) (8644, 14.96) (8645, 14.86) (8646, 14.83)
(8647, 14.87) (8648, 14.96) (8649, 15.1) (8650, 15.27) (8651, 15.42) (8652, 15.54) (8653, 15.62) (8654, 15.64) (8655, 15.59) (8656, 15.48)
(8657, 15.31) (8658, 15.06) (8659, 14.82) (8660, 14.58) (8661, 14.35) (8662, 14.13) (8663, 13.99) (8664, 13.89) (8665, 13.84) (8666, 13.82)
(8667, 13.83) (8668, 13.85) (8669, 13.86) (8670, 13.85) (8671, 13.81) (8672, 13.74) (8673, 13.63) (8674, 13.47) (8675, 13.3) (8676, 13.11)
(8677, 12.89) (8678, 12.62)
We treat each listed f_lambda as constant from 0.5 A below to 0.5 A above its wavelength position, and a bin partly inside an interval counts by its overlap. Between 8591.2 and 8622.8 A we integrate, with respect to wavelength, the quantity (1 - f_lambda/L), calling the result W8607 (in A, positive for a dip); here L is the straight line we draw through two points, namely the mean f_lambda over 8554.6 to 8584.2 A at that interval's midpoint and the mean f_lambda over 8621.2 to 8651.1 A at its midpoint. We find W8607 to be 4.57 A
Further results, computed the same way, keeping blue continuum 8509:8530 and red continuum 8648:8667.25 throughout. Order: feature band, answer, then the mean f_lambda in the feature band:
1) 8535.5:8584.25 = 7.9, 9.76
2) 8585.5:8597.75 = 1.8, 10.8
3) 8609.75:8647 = -3.6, 15.2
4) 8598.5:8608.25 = 1.8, 10.7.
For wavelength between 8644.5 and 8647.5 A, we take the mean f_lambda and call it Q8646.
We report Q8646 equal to 14.9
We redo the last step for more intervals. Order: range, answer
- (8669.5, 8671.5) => 13.8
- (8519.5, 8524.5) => 9.72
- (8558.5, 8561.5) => 10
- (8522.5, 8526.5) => 9.72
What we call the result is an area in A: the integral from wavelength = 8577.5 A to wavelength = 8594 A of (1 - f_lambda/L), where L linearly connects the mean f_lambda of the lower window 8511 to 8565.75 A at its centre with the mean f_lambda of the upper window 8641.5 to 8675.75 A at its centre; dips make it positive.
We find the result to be 1.8 A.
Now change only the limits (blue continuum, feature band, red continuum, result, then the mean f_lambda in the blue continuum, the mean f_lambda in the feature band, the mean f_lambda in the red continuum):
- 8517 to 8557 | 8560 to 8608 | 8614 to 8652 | 8.9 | 9.64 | 10.3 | 15.7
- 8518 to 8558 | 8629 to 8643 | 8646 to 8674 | -3.5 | 9.65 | 17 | 14.6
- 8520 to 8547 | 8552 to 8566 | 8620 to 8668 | 0.6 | 9.22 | 10.2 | 15.7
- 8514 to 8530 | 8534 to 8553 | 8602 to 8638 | 2.5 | 9.87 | 9.38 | 14.2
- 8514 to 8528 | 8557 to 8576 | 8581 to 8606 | 1.2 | 9.91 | 9.75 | 10.7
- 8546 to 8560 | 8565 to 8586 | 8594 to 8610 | 1.6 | 10.5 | 9.82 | 10.8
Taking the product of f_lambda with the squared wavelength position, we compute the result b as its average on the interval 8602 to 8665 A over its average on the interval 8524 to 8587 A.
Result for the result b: 1.53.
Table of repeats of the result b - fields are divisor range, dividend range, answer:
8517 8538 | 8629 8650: 1.77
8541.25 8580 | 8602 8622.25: 1.20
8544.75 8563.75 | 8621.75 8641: 1.69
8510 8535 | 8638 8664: 1.56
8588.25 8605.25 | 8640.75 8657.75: 1.42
